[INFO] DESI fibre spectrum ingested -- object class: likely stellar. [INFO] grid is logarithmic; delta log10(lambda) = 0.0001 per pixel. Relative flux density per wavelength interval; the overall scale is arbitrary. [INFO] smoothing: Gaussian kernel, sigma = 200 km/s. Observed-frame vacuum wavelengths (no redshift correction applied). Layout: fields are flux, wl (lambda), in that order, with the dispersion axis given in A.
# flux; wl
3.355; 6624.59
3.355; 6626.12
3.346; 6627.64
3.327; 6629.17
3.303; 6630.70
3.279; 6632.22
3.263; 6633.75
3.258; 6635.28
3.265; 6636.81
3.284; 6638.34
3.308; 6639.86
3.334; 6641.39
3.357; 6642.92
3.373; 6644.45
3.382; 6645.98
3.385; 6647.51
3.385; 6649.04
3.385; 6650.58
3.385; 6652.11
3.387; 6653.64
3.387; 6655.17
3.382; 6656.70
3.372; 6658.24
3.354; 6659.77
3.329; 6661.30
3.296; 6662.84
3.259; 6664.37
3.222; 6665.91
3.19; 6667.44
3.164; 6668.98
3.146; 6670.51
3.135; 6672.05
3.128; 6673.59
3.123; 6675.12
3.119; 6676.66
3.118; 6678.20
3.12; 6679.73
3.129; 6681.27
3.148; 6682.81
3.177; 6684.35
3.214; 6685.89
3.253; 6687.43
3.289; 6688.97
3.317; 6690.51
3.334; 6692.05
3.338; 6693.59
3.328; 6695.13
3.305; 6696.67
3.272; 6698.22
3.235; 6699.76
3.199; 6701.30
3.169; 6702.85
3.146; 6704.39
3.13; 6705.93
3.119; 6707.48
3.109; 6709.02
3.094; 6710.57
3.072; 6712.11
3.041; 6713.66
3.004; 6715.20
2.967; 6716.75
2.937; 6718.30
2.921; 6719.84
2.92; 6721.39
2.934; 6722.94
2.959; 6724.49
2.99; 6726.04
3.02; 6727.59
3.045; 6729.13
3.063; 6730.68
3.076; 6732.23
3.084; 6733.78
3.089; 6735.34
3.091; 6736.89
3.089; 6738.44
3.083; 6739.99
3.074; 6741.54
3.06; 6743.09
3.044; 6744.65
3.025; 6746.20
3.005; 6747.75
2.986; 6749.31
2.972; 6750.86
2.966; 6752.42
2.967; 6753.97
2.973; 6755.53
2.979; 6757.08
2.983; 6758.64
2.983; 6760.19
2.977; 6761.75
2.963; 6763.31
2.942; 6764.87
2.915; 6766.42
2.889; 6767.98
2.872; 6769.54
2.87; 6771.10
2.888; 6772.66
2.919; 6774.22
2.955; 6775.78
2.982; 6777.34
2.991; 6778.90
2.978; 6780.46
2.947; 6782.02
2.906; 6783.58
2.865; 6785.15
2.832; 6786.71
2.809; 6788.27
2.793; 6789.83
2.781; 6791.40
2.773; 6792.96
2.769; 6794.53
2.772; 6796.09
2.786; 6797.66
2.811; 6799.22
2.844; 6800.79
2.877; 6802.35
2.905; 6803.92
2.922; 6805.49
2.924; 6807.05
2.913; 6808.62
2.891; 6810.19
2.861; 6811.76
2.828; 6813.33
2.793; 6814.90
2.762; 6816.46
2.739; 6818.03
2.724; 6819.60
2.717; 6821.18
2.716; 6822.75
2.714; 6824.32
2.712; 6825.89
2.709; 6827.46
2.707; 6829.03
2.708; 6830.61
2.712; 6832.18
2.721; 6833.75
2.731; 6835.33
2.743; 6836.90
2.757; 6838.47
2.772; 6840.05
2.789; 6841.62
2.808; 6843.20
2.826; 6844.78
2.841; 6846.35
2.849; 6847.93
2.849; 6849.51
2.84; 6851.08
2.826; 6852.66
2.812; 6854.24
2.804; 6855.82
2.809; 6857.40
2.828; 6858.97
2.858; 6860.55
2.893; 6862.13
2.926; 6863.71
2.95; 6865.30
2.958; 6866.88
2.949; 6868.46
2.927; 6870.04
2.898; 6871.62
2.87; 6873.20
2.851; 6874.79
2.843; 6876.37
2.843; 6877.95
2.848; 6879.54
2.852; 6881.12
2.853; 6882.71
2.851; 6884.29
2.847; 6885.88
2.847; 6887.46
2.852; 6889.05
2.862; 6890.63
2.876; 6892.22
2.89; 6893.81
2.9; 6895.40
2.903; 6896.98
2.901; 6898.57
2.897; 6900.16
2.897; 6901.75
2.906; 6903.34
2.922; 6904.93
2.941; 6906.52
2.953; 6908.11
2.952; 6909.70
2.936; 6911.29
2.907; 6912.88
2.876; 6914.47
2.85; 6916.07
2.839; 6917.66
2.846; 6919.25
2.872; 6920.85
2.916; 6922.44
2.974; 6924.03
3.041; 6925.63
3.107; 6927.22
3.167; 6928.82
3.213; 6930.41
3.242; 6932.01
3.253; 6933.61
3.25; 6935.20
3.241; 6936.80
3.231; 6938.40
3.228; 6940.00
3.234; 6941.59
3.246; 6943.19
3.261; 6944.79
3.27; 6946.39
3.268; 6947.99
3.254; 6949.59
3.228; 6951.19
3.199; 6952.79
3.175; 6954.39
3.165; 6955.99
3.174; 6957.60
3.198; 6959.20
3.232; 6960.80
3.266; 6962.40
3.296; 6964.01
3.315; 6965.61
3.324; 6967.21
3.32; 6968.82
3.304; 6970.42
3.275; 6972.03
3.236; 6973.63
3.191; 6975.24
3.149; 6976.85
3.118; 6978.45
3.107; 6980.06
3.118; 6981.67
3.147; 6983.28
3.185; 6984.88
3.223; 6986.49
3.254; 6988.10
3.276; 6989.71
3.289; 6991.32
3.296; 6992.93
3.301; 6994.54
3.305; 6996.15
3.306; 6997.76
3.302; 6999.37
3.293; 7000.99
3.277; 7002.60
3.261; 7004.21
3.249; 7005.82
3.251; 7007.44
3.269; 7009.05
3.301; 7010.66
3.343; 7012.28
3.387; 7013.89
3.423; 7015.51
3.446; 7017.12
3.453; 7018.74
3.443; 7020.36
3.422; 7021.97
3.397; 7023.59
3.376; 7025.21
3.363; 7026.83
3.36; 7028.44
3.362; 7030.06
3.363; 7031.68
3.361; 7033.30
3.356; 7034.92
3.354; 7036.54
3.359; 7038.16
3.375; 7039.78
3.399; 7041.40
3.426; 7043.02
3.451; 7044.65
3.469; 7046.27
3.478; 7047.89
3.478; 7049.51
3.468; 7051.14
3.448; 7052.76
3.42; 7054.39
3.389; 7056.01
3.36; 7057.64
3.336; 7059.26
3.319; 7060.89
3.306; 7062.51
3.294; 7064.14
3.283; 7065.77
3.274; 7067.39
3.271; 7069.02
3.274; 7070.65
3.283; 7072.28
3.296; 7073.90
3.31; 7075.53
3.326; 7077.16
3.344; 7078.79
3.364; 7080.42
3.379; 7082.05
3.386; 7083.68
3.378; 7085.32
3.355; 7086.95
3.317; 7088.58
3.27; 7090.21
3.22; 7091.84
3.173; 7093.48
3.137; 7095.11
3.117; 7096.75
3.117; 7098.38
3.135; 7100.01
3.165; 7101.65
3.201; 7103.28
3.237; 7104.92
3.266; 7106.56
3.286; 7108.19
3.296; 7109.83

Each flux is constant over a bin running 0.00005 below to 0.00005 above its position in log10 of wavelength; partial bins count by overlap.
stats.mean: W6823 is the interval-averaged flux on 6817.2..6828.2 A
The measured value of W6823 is 2.72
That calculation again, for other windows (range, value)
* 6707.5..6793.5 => 2.97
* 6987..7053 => 3.36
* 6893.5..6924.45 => 2.9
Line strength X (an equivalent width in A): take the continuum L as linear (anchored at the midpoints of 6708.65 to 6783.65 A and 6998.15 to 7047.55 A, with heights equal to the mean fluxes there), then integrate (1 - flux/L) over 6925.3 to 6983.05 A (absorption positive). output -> 0.9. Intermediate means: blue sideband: 2.99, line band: 3.22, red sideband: 3.36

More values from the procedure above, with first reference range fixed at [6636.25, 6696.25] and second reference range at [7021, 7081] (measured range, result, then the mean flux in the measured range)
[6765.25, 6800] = 4.5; 2.87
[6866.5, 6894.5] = 3.8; 2.87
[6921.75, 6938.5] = 1.0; 3.15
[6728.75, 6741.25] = 0.8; 3.08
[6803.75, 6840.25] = 5.9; 2.78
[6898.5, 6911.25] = 1.6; 2.92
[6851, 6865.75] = 2.1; 2.85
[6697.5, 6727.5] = 2.0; 3.06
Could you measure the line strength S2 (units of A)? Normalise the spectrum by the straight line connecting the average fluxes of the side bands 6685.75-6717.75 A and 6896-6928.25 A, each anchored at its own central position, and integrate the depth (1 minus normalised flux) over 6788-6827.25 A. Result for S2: 3.21 A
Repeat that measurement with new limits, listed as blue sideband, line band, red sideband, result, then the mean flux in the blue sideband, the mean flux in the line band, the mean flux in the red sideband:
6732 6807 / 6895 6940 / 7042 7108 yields 1.7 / 2.94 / 3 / 3.31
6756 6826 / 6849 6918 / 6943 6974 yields 4.4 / 2.86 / 2.88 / 3.25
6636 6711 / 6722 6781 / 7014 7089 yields 5.2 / 3.25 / 2.99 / 3.37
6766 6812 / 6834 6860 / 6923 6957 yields 1.7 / 2.87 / 2.8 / 3.2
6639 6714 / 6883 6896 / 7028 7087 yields 1.8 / 3.24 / 2.86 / 3.36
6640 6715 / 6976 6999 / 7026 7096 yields 0.7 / 3.24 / 3.22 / 3.35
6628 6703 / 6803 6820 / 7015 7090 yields 2.4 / 3.27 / 2.85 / 3.37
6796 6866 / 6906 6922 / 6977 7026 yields 0.8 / 2.81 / 2.9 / 3.29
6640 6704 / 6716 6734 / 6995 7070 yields 1.6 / 3.27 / 2.99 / 3.36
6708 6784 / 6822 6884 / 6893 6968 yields 4.7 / 2.99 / 2.82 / 3.09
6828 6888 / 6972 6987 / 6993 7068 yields 0.2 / 2.83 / 3.17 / 3.36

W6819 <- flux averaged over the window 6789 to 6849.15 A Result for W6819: 2.79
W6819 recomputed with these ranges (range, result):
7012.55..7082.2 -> 3.37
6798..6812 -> 2.88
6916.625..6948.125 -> 3.13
